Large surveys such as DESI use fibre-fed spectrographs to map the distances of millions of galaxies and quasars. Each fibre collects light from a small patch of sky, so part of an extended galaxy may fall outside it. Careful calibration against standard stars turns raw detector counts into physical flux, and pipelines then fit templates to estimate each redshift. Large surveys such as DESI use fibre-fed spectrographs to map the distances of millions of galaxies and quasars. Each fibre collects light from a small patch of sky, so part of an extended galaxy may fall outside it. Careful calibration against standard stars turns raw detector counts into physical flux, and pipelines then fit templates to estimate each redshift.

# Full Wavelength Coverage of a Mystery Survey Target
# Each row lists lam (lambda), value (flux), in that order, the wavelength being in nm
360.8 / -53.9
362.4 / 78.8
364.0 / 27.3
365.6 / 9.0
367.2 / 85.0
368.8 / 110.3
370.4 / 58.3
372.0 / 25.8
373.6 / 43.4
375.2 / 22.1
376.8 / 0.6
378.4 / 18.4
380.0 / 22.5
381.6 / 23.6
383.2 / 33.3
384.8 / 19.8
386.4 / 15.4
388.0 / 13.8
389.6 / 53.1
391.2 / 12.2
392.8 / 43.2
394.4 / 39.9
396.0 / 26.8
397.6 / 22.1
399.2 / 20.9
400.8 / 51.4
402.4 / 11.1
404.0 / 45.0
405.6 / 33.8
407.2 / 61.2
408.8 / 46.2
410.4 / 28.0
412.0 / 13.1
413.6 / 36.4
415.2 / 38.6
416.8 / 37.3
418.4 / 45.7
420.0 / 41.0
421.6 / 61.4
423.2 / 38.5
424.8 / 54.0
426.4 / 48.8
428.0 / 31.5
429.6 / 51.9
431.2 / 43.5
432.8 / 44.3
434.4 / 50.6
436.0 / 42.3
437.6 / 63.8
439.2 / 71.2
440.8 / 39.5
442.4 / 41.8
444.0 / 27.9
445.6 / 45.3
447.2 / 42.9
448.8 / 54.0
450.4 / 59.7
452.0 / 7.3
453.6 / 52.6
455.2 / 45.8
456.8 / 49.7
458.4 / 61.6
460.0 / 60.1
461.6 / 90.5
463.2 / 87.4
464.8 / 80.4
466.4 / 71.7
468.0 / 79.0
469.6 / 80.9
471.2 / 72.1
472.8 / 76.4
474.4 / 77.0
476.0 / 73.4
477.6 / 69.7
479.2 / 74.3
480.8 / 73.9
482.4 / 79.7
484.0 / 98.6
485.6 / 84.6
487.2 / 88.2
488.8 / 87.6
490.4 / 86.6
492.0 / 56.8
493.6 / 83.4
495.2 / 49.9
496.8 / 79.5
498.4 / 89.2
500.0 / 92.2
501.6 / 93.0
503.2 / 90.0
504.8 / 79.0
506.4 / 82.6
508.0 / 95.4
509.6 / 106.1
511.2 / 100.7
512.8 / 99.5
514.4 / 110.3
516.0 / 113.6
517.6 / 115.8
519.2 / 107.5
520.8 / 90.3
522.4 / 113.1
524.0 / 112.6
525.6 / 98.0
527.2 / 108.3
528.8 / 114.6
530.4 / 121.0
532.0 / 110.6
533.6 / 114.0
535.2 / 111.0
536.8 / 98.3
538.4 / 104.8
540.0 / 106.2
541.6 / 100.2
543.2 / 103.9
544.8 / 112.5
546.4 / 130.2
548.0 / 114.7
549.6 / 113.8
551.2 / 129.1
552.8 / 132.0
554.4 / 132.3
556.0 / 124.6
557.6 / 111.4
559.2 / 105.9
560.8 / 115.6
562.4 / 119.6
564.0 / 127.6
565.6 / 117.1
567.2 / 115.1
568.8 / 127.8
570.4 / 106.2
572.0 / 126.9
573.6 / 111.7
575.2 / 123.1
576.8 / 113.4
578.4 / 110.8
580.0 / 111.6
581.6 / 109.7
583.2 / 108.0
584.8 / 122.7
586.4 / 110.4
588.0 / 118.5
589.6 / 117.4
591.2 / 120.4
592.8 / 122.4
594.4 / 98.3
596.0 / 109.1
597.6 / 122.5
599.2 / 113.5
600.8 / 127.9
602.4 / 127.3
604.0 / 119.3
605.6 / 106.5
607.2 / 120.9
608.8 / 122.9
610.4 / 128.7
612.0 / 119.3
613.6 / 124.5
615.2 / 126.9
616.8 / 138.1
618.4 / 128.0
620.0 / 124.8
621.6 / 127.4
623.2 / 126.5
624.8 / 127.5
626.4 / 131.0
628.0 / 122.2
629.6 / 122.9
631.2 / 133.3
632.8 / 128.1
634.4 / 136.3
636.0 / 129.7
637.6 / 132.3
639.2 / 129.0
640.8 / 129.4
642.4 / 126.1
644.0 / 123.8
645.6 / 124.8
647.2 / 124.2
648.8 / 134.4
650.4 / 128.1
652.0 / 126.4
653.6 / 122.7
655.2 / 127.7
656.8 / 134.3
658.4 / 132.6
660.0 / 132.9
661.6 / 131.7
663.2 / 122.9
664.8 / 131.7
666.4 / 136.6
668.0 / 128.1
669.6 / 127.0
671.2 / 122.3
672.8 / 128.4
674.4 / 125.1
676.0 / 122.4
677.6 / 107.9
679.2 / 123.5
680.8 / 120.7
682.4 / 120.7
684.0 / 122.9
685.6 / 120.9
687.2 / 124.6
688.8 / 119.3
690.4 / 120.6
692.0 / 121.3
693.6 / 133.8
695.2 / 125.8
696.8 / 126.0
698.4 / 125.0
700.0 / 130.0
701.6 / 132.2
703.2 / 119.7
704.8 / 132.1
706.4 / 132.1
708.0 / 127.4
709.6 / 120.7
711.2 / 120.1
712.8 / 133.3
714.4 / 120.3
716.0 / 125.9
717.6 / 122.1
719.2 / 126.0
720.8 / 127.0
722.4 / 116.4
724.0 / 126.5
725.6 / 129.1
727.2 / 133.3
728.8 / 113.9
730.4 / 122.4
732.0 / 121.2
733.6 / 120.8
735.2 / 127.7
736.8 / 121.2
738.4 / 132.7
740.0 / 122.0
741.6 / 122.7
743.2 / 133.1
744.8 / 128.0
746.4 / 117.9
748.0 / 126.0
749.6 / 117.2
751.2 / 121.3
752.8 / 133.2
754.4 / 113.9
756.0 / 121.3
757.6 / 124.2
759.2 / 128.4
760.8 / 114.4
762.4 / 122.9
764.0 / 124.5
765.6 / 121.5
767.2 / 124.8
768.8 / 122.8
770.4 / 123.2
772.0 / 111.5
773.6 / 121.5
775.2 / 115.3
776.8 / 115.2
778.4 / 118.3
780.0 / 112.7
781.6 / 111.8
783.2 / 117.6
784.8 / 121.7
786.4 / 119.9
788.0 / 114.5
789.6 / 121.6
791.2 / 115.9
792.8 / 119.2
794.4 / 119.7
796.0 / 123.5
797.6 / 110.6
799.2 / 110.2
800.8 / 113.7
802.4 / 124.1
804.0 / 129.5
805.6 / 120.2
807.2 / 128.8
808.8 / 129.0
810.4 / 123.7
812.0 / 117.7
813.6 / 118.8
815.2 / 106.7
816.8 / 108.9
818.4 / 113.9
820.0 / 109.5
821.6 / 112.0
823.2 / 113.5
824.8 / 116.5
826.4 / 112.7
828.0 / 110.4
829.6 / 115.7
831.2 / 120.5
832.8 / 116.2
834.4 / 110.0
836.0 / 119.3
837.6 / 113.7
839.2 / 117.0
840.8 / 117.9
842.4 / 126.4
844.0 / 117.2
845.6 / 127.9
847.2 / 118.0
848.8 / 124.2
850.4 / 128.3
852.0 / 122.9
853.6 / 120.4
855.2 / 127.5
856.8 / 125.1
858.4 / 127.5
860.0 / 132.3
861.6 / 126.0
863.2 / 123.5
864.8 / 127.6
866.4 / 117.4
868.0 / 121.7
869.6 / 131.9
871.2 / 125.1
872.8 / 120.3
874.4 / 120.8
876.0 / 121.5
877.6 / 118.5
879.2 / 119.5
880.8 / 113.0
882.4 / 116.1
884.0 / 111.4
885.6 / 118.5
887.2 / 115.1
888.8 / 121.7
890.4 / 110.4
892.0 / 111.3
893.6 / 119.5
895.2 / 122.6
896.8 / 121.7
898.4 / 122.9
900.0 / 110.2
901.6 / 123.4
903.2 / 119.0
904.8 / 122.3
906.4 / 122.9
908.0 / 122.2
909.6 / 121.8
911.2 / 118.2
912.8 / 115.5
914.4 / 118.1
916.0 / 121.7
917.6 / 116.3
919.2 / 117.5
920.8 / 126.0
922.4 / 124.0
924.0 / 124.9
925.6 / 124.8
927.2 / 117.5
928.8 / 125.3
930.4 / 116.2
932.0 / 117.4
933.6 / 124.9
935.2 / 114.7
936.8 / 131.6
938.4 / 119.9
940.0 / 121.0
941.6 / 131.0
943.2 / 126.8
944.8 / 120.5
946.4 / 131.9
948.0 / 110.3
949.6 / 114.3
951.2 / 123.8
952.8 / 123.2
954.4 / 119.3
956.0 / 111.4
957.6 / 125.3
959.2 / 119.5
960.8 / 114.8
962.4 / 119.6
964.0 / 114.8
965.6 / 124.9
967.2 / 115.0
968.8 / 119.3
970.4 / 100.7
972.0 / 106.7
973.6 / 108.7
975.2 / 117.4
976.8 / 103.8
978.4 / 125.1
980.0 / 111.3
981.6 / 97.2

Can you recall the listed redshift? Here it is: 0.149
